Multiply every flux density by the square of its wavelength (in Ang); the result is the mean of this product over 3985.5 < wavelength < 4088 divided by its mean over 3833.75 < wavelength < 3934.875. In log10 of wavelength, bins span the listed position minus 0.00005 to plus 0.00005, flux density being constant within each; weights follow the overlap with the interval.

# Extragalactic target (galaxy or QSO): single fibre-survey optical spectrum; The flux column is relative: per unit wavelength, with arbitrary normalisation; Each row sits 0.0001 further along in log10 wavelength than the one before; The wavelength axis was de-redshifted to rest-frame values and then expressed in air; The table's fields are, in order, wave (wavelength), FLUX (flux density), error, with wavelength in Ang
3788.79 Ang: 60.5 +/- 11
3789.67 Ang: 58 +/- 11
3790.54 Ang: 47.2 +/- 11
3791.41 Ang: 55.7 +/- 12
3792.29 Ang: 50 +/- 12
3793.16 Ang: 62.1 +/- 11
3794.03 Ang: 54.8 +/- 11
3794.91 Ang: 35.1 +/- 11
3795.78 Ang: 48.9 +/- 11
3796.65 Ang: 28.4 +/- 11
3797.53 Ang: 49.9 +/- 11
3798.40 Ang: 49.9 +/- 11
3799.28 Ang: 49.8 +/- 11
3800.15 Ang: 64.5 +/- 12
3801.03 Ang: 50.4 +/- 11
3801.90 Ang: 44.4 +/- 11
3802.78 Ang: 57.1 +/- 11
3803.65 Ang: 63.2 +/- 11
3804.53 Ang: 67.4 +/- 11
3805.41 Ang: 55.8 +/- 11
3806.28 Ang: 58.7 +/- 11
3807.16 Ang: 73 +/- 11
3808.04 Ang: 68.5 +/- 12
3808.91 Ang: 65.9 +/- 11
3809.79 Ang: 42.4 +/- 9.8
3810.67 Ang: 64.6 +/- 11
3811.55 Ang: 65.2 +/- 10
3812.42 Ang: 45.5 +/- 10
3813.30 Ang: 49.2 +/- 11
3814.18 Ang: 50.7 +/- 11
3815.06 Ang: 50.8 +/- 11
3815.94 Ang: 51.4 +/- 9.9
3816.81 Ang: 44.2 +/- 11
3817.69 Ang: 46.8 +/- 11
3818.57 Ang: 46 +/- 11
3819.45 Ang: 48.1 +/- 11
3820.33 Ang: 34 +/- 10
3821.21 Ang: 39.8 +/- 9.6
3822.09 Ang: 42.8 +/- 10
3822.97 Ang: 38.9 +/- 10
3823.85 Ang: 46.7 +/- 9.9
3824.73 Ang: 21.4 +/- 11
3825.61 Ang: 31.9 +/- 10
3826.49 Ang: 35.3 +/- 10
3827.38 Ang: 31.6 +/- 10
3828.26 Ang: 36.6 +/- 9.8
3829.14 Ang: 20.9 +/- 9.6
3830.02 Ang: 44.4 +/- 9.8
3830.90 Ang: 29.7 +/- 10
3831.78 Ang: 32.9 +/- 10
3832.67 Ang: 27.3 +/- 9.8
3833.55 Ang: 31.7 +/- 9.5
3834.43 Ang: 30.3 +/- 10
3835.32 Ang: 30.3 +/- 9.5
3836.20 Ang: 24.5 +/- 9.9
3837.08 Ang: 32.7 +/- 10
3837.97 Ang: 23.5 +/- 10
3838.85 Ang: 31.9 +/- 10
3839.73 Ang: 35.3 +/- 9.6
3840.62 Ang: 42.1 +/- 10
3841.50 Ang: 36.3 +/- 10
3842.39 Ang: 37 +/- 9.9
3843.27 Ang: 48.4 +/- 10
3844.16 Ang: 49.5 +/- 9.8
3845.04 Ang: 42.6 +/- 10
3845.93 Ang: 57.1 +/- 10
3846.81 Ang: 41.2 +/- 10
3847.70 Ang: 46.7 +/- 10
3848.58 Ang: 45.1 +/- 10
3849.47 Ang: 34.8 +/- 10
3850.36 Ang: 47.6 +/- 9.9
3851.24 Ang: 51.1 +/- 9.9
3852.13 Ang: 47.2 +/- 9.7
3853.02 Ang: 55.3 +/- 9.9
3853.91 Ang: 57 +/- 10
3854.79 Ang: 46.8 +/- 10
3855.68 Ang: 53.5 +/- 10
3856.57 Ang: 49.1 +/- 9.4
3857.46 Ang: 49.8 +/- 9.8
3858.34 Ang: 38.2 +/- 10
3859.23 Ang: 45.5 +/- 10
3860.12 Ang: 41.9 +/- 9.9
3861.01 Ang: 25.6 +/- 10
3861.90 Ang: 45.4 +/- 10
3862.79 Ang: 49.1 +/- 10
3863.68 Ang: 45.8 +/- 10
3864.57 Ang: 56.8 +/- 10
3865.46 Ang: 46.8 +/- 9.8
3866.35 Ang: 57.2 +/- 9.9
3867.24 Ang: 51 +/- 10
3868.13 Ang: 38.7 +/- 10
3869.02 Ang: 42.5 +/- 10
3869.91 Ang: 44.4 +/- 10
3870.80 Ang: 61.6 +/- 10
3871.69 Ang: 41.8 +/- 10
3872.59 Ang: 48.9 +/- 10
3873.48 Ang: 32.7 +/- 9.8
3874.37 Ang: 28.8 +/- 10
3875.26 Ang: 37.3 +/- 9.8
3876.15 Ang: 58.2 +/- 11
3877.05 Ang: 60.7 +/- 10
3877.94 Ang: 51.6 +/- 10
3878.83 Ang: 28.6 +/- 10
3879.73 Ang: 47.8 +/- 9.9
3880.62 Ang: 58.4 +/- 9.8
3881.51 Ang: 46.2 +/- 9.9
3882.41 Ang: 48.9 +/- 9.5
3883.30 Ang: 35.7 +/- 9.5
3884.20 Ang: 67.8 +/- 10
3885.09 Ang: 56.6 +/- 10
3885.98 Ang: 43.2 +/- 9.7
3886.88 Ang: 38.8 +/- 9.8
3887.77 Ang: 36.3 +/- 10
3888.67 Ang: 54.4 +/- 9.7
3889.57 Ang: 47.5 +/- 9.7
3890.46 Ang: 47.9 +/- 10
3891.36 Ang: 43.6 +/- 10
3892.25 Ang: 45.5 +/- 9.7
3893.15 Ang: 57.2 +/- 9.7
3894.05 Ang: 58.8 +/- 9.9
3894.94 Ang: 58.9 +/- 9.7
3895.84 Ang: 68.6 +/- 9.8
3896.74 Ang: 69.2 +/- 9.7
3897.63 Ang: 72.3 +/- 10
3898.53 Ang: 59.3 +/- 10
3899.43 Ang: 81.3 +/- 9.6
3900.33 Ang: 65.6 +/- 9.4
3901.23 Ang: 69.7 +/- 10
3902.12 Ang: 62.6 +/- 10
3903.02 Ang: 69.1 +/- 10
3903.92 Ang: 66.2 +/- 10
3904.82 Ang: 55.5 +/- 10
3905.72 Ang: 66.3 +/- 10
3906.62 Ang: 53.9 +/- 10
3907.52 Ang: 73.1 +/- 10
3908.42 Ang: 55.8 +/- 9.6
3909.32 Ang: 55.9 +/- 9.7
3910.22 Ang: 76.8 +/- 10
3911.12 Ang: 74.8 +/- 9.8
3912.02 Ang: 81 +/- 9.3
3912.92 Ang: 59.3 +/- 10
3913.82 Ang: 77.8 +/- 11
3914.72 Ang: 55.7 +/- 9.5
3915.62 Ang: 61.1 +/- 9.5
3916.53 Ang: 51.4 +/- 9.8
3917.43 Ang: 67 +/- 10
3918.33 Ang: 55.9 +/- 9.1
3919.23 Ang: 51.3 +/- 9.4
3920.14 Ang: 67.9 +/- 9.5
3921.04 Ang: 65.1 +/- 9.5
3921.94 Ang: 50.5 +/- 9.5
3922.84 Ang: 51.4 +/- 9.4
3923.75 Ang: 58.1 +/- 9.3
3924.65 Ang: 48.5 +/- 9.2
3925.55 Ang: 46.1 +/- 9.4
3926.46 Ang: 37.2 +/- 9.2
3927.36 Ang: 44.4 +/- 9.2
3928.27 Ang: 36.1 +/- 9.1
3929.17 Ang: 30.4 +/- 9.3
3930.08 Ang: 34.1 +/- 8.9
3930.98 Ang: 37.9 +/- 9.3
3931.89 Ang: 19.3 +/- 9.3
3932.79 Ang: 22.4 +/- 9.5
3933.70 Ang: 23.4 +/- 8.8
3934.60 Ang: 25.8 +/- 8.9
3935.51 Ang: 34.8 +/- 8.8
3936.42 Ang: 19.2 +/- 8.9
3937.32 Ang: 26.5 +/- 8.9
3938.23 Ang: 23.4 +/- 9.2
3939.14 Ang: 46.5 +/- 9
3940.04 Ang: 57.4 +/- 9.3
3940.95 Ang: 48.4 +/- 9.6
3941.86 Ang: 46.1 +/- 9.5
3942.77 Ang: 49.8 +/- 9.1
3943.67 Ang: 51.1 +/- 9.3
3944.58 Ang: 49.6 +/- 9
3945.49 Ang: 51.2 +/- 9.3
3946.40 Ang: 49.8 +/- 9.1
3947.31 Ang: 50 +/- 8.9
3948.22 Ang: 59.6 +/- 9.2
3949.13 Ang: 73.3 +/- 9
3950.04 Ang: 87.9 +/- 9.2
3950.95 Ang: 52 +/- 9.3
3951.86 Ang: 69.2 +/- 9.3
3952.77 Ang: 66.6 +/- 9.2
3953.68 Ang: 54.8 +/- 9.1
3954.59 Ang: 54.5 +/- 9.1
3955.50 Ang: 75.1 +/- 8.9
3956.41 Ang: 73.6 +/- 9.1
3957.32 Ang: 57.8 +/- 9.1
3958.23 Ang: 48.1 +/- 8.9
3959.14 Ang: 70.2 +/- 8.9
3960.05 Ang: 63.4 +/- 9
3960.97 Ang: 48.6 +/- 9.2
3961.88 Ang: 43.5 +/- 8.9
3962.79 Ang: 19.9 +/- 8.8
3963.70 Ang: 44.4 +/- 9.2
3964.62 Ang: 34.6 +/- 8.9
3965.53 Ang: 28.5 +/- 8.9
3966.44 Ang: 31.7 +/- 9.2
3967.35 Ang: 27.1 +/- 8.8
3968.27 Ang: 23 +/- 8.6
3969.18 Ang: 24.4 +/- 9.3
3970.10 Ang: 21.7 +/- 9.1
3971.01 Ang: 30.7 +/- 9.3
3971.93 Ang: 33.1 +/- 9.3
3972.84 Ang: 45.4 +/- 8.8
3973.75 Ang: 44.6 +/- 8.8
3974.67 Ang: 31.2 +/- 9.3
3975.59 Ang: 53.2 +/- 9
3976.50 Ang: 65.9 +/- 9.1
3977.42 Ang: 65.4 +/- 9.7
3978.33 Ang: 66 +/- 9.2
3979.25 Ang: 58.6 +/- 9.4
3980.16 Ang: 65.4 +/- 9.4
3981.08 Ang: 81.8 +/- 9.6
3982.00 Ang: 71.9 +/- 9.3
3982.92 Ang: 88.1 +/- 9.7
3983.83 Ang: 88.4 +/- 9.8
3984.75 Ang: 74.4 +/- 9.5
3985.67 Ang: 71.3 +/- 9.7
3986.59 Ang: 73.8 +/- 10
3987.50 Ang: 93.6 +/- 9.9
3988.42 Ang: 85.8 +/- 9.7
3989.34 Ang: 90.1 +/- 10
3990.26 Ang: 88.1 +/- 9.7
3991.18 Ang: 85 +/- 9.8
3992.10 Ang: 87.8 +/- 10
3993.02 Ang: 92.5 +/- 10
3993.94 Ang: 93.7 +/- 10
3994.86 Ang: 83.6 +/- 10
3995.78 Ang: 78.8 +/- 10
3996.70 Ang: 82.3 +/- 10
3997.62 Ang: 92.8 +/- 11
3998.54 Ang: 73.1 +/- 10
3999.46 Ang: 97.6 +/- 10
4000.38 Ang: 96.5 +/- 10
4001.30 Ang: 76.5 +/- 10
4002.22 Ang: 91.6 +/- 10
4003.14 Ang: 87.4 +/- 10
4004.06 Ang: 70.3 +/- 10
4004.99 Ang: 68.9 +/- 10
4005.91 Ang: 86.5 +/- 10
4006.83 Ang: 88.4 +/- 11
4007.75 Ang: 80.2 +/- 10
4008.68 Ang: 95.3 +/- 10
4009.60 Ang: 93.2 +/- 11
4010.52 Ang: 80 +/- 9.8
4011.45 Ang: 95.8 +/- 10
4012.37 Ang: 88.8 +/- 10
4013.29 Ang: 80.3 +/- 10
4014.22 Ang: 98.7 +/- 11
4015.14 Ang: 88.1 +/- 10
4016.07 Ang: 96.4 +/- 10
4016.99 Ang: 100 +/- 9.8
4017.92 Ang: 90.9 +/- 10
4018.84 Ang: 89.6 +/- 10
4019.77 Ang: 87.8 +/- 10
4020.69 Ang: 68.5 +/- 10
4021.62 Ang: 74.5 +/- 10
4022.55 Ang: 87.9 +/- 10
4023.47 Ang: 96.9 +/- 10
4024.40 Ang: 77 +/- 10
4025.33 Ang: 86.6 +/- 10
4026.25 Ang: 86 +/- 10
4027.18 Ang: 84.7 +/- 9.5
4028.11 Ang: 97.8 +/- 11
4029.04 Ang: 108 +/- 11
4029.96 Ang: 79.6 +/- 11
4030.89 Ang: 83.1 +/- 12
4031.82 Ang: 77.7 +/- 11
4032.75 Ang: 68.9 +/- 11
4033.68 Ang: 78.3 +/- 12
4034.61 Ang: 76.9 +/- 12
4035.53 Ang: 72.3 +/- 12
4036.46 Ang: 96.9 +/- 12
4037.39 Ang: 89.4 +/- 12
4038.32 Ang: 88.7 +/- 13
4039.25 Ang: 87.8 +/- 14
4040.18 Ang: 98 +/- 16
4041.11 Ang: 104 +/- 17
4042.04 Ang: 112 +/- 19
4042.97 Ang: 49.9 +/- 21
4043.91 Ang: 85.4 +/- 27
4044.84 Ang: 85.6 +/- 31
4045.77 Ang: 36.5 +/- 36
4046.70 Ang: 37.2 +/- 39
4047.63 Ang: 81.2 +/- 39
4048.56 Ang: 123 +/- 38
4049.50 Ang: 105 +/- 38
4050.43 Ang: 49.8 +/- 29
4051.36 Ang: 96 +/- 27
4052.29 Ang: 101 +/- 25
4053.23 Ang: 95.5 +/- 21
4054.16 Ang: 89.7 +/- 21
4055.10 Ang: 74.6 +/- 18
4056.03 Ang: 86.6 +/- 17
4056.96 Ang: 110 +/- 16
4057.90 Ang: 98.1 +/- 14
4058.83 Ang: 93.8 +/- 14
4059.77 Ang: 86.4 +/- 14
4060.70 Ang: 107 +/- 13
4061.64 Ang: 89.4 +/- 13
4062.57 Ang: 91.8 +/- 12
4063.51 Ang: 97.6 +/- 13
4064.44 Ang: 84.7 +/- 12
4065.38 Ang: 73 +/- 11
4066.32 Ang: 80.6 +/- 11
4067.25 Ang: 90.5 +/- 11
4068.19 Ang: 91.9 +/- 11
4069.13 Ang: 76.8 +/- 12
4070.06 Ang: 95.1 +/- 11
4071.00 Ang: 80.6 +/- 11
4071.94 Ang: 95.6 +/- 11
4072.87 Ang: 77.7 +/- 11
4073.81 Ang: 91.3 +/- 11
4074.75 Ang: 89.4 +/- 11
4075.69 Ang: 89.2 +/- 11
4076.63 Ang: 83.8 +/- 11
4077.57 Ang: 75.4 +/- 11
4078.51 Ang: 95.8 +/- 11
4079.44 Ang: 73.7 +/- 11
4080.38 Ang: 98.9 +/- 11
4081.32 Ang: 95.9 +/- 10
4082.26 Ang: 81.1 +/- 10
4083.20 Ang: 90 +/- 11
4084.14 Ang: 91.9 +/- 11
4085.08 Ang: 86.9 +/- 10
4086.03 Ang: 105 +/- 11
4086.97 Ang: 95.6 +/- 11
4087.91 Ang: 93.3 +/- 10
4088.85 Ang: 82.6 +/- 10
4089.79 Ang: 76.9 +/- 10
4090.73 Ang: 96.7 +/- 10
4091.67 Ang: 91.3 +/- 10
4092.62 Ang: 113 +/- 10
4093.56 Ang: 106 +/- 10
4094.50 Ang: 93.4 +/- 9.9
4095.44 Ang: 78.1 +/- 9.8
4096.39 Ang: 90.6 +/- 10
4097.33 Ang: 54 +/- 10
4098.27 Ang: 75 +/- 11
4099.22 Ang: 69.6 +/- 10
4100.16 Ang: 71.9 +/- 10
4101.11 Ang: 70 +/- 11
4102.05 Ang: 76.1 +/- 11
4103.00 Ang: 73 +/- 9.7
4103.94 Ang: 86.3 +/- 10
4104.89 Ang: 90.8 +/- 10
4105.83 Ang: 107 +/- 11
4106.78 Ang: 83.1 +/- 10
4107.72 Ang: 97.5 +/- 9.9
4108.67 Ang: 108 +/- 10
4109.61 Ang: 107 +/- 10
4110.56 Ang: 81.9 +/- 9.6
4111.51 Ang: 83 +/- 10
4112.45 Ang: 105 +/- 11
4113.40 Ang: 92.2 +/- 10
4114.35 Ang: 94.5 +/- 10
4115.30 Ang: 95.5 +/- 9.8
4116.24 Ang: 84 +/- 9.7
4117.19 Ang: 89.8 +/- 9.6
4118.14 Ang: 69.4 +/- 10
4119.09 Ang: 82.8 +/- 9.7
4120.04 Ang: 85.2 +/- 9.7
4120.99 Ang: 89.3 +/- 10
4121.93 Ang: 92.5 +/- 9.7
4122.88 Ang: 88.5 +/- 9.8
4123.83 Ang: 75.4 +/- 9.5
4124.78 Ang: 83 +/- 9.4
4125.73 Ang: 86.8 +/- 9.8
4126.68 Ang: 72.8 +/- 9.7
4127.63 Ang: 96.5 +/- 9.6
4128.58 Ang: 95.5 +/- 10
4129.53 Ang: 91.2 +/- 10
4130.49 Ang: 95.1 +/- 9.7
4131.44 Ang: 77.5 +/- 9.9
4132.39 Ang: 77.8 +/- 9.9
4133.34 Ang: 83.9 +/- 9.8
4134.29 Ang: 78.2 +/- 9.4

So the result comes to 1.90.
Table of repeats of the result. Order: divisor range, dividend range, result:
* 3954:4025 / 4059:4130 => 1.30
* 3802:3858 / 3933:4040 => 1.68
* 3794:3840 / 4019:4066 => 2.19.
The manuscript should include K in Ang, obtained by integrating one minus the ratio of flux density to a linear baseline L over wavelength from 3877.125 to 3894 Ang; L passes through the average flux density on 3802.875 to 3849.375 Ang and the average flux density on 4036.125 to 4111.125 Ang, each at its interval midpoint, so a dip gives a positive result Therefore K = 1.9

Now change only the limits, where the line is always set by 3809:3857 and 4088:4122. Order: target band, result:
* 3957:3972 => 6.0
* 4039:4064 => -3.0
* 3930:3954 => 5.8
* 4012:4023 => -2.3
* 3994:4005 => -2.3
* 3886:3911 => -3.2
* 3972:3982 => 1.3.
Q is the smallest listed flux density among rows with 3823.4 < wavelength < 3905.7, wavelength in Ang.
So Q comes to 20.9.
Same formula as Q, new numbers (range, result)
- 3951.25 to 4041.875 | 19.9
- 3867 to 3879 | 28.6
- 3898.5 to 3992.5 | 19.2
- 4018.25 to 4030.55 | 68.5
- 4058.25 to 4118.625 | 54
